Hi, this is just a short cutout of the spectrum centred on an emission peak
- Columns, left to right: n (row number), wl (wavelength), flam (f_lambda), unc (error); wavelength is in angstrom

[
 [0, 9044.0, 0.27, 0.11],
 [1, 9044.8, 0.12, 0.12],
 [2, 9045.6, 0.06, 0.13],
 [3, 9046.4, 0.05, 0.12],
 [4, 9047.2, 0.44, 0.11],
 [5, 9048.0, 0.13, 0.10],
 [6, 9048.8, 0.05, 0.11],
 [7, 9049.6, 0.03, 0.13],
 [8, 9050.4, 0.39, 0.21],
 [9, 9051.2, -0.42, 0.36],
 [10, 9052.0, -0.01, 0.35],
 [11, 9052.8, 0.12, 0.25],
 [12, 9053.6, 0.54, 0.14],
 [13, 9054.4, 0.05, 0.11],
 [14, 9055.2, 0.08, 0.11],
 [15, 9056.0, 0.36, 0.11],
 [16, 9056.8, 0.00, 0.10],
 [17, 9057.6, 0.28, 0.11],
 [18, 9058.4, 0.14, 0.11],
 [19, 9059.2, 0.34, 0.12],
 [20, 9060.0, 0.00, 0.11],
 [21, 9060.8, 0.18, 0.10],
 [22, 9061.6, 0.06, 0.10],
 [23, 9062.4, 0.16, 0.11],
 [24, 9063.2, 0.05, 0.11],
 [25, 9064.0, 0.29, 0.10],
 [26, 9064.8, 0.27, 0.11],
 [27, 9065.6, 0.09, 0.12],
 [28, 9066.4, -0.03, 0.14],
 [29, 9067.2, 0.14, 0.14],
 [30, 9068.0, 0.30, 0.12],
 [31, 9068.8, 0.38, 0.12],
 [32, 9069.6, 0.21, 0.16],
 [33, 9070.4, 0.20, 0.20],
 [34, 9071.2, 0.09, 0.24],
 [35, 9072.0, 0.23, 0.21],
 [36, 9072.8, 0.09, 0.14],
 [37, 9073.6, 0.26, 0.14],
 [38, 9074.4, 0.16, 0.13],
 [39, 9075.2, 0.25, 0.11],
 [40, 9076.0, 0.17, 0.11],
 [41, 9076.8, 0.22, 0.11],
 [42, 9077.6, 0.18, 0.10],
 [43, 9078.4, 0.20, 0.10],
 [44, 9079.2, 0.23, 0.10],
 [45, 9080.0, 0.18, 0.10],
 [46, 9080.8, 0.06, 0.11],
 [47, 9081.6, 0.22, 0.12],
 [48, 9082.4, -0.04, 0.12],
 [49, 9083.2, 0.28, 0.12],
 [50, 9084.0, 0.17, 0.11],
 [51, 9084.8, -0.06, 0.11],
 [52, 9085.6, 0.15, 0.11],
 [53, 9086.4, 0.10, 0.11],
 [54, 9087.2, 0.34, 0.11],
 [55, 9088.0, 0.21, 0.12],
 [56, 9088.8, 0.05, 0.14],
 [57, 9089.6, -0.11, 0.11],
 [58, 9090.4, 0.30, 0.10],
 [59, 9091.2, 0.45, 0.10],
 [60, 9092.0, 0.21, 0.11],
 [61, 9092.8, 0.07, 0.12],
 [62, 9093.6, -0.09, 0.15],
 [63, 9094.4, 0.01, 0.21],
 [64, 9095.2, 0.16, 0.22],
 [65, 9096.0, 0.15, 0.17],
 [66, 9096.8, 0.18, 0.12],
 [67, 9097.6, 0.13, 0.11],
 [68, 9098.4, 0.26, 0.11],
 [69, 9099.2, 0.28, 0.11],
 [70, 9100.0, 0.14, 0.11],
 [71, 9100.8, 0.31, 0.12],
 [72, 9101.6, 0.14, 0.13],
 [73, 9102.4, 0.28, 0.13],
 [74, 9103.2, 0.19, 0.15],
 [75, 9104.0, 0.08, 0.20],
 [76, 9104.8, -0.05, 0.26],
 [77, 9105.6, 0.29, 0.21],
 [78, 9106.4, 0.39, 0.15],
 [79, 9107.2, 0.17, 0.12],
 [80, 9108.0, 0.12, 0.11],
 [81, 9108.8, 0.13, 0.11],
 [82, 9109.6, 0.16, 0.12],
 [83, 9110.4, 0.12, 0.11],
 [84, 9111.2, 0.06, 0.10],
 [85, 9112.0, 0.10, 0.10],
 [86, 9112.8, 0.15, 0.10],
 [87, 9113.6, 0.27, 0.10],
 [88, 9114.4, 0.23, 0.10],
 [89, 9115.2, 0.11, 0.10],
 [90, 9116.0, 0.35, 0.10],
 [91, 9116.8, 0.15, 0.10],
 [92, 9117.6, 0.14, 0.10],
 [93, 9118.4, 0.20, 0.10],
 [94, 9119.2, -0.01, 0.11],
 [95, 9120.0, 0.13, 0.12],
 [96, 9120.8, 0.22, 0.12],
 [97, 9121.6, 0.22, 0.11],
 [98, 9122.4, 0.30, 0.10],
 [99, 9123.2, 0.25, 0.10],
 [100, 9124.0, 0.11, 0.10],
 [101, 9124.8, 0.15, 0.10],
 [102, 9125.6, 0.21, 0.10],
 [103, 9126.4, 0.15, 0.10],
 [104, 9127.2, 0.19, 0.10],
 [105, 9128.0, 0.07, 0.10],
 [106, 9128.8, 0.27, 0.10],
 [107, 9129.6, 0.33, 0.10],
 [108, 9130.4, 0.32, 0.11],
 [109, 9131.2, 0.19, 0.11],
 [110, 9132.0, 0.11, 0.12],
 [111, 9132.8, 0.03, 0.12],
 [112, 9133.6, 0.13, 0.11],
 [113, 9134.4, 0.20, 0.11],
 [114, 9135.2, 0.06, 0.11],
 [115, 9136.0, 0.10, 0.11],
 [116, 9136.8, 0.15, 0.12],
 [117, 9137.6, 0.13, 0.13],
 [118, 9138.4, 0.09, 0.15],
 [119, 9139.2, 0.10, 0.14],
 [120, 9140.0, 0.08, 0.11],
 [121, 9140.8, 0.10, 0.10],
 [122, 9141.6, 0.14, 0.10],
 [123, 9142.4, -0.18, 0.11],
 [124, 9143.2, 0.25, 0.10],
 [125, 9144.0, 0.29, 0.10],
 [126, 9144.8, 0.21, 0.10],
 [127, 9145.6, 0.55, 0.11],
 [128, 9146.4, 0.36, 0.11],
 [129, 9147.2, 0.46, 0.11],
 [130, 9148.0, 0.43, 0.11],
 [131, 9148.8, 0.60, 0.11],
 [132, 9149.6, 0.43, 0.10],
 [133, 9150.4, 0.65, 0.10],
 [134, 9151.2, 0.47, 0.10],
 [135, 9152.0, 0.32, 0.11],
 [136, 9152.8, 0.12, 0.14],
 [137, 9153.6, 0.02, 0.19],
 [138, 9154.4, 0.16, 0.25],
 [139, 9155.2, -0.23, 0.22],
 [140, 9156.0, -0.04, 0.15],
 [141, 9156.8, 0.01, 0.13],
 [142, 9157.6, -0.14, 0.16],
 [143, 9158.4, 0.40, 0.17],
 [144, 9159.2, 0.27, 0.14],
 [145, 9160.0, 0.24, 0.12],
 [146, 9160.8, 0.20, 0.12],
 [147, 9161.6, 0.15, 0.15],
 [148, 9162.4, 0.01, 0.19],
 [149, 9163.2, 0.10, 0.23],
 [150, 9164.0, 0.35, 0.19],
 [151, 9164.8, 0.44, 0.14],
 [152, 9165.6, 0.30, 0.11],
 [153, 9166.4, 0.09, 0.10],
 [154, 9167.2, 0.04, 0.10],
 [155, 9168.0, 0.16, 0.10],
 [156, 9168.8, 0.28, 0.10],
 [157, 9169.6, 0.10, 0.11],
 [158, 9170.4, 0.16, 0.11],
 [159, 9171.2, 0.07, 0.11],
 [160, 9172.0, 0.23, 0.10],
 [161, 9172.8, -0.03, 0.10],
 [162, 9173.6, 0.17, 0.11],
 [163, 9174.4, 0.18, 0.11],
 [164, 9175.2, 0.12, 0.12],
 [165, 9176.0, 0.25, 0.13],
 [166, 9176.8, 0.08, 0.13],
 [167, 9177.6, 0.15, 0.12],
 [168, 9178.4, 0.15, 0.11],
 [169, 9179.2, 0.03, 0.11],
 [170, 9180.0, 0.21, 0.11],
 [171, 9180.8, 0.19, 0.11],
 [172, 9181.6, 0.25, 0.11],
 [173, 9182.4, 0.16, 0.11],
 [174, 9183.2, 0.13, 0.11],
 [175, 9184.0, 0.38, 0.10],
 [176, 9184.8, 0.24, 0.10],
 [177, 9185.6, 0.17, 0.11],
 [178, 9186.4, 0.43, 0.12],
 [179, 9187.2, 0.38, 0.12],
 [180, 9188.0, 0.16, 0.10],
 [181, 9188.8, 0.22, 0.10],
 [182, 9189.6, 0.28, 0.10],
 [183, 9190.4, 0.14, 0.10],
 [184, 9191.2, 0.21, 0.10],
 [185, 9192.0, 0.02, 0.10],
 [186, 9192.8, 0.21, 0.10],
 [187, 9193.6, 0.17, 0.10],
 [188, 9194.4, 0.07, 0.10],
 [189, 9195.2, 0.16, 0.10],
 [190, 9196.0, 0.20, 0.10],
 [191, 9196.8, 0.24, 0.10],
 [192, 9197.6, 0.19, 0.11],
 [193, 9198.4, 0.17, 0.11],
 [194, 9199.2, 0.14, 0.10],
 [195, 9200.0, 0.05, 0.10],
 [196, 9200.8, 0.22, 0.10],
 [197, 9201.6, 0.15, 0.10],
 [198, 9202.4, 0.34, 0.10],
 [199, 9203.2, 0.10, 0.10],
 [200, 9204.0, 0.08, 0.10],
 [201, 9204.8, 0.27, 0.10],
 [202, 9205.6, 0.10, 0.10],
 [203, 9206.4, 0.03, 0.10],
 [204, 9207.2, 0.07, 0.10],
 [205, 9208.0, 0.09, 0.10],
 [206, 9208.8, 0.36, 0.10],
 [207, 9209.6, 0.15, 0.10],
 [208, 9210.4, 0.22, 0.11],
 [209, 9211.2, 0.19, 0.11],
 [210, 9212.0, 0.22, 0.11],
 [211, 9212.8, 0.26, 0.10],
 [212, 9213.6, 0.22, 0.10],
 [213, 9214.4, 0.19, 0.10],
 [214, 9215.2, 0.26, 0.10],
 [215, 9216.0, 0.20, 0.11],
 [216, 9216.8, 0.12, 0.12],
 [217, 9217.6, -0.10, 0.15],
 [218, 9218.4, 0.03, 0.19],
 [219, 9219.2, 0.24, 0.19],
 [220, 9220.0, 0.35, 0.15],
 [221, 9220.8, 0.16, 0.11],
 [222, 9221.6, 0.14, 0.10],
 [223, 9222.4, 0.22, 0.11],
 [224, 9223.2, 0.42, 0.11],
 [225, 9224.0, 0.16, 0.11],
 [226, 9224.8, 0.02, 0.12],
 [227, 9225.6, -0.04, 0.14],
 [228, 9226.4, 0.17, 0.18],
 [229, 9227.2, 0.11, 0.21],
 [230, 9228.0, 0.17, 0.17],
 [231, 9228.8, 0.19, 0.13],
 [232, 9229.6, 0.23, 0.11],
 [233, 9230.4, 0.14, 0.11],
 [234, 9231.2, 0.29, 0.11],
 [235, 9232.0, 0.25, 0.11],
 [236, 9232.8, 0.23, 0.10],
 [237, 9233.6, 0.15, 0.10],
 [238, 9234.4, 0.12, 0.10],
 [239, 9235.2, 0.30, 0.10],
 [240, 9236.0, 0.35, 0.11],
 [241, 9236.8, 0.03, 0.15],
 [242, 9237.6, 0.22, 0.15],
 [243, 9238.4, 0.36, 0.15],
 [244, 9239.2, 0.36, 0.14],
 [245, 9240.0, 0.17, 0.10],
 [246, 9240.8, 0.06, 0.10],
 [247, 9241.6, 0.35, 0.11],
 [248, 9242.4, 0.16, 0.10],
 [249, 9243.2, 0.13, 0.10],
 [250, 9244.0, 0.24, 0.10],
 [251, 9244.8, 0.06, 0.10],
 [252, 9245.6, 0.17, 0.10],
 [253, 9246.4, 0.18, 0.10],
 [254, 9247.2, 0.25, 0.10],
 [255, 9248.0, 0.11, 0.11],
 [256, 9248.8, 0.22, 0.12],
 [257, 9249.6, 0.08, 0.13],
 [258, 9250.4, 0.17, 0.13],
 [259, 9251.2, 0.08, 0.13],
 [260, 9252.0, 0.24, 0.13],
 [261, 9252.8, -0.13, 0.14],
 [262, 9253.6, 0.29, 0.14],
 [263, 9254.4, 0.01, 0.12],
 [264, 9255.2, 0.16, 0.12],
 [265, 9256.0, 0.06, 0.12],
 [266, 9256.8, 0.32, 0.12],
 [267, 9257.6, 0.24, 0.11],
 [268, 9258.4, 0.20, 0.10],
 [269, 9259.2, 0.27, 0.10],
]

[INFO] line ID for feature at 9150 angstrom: H-beta 4861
